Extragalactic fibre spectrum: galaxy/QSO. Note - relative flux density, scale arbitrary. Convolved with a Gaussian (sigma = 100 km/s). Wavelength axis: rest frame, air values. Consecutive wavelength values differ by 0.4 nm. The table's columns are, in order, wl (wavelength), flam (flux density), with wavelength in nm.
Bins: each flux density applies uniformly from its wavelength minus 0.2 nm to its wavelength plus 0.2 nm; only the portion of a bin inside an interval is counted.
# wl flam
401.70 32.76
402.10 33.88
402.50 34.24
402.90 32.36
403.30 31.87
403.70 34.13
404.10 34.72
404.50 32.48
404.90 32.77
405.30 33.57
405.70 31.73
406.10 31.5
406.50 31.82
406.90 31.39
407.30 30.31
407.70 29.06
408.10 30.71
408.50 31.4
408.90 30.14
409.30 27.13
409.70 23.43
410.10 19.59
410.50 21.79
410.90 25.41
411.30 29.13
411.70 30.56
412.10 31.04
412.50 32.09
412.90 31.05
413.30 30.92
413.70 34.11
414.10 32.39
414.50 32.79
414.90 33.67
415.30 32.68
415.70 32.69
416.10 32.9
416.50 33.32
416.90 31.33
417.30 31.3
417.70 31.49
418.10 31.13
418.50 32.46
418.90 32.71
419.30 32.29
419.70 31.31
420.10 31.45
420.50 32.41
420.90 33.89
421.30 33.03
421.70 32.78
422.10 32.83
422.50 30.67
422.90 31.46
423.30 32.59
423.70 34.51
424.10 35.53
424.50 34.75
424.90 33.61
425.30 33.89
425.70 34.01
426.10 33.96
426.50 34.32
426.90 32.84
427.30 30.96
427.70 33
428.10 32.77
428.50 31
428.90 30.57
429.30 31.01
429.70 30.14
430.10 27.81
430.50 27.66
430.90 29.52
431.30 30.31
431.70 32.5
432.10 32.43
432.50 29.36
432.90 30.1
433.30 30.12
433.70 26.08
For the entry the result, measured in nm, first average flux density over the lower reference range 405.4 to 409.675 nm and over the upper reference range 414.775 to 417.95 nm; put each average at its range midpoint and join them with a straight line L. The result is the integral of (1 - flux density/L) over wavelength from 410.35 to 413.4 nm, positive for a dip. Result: 0.22 nm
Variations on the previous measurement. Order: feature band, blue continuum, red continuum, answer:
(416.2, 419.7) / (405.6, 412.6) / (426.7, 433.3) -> -0.29 nm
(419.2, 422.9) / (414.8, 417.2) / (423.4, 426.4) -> 0.15 nm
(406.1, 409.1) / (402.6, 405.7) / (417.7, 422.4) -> 0.20 nm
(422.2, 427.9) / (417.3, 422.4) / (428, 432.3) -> -0.35 nm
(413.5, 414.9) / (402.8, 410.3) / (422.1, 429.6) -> -0.08 nm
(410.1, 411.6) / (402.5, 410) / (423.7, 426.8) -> 0.32 nm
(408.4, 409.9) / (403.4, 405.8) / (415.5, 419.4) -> 0.23 nm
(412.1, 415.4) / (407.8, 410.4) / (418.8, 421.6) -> -0.35 nm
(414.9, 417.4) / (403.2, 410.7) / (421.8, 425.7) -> -0.06 nm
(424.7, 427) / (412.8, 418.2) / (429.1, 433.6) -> -0.22 nm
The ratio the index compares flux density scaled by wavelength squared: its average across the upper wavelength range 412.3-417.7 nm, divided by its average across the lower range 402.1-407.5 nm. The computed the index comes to 1.04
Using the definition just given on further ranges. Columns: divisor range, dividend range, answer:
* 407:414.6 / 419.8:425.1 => 1.20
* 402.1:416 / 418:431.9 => 1.13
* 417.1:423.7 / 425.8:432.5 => 1.01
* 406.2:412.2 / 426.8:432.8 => 1.20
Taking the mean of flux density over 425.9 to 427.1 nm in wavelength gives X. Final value 33.7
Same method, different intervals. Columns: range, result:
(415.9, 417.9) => 32.1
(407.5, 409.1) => 30.3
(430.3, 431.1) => 28.6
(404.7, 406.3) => 32.4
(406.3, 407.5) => 31.2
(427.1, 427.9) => 32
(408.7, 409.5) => 28.6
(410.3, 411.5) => 25.4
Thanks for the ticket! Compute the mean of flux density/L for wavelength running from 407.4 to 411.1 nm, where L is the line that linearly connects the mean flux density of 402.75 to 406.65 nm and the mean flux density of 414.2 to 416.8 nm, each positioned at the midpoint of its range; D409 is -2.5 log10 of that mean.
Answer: 0.23 mag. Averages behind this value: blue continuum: 32.7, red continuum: 32.9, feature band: 26.6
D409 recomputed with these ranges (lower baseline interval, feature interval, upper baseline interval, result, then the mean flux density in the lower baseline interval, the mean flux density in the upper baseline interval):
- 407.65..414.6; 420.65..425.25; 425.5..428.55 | -0.04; 29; 32.9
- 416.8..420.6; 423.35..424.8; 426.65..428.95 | -0.09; 31.8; 32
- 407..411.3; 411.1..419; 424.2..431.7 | -0.12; 27.1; 31.9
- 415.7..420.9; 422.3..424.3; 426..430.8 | -0.04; 32.1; 31.2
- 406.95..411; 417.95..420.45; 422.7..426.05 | -0.01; 27.1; 33.8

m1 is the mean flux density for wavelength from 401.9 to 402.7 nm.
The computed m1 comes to 34.1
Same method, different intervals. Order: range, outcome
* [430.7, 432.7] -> 30.8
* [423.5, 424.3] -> 35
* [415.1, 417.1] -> 32.6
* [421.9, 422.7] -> 31.8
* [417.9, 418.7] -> 31.8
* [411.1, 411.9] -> 29.8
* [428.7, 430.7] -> 29.4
